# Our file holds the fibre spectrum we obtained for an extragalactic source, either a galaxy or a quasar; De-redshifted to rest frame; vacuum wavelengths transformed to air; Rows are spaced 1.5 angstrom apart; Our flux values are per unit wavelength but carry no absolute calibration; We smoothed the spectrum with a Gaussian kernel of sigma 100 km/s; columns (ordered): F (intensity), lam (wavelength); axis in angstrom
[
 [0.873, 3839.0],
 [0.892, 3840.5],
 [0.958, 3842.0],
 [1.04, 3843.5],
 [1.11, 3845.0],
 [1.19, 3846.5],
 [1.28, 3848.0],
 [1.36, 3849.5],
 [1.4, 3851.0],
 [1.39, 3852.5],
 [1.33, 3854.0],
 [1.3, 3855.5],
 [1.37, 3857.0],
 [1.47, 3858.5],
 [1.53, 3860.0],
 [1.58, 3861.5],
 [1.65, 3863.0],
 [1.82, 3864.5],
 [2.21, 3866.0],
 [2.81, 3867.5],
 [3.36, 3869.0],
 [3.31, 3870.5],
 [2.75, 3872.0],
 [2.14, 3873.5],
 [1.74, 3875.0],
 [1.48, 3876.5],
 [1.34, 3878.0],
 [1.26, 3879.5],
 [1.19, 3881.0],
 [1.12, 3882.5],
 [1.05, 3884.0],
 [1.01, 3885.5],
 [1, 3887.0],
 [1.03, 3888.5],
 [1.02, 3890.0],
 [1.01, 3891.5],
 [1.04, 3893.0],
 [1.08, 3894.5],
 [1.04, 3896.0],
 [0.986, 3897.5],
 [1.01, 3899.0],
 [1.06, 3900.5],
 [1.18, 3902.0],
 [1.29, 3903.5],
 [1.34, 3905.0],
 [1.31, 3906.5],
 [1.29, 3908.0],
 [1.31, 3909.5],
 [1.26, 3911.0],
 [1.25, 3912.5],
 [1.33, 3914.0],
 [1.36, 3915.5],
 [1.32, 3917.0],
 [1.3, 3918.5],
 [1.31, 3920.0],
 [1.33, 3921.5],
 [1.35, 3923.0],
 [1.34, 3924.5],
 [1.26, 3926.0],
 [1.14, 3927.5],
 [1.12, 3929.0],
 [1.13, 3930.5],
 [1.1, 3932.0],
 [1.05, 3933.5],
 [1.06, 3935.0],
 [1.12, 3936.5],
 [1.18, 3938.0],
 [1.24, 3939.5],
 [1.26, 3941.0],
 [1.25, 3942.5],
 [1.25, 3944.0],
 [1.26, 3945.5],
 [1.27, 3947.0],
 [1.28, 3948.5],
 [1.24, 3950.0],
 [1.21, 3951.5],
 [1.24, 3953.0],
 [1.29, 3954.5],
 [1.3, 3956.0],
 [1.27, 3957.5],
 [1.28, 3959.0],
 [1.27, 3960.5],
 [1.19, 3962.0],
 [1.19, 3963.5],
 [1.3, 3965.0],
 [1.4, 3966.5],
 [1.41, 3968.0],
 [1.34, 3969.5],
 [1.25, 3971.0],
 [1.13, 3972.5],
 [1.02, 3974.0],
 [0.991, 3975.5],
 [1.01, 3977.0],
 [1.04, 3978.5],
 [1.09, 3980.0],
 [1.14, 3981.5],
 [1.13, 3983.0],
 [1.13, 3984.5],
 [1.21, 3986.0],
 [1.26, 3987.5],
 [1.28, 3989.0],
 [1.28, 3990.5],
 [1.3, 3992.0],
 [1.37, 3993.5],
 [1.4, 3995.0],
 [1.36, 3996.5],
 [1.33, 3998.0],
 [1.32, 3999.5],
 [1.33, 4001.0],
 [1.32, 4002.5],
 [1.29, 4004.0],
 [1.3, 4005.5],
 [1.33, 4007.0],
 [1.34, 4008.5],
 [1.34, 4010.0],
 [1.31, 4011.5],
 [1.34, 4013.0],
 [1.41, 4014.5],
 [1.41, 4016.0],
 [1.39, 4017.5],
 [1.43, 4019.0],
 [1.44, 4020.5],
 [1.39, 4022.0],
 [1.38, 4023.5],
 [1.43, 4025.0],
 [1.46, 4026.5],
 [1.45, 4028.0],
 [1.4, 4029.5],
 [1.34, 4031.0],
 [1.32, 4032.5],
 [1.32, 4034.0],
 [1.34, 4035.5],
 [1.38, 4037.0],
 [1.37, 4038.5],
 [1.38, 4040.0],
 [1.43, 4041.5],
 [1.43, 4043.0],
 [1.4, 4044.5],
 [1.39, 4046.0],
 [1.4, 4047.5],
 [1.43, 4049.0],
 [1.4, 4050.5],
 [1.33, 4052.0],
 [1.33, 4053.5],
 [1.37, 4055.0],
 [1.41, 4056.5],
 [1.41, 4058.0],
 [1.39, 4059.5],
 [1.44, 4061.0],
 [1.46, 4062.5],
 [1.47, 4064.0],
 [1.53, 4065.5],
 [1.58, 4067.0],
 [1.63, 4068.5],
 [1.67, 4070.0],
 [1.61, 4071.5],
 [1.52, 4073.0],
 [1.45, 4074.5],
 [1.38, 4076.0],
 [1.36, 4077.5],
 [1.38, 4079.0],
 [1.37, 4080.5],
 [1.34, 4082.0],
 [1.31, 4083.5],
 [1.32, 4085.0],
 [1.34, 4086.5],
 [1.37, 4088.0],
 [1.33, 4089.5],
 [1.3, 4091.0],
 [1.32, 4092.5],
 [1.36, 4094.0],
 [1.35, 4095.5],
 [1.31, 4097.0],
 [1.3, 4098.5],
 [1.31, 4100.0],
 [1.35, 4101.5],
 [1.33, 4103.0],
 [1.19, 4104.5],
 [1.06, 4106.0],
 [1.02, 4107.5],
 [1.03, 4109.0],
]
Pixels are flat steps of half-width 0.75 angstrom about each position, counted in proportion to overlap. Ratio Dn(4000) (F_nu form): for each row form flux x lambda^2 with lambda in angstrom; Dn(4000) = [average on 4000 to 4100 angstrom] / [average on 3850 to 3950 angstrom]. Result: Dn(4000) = 1.08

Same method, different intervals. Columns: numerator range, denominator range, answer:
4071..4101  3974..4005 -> 1.17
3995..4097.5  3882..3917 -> 1.30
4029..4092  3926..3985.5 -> 1.24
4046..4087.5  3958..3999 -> 1.22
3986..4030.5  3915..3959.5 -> 1.14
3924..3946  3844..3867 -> 0.83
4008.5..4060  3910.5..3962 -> 1.17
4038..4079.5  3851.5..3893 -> 0.97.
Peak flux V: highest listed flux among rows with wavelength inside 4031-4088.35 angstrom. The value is 1.67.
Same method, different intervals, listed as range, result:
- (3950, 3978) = 1.41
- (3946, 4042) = 1.46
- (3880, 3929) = 1.36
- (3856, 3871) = 3.36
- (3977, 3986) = 1.21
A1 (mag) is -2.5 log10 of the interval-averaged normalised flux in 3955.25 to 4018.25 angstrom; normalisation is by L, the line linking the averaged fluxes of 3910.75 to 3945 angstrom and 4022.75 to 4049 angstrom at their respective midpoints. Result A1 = 0.045 mag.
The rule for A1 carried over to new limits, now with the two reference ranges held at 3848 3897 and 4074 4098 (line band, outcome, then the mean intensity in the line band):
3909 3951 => 0.212 mag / 1.24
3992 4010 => 0.077 mag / 1.33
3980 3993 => 0.192 mag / 1.21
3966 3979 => 0.237 mag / 1.18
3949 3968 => 0.162 mag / 1.27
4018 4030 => -0.010 mag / 1.42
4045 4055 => 0.003 mag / 1.38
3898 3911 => 0.244 mag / 1.22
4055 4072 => -0.100 mag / 1.5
